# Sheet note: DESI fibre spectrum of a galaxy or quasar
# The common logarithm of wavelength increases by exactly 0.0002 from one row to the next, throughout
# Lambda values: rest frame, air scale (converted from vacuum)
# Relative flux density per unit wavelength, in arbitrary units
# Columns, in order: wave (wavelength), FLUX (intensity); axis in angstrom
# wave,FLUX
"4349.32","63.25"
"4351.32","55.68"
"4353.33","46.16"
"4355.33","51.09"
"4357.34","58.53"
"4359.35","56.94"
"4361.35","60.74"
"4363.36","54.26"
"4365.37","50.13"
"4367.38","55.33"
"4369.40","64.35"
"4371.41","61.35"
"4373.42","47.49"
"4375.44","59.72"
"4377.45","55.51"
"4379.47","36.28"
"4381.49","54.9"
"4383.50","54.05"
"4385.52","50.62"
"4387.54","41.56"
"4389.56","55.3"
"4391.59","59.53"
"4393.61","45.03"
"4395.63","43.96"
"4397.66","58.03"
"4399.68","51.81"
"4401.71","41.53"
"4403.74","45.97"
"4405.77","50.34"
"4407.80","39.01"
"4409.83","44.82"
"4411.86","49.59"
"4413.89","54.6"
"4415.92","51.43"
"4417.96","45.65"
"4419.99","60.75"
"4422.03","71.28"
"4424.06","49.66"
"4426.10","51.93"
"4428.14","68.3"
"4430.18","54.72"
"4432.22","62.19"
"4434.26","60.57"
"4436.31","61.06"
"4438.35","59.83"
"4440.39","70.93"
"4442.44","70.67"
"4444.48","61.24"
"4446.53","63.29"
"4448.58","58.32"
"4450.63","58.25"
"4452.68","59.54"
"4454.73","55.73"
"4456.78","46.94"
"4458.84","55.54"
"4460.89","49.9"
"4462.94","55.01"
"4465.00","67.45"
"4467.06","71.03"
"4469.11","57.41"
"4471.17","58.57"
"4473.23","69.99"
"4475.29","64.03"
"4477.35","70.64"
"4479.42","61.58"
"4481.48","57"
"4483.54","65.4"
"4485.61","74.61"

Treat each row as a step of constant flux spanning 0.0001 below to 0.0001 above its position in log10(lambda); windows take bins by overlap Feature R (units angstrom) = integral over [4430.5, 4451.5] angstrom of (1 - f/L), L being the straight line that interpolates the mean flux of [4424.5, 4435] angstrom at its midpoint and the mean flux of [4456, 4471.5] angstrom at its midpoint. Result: -1.4 angstrom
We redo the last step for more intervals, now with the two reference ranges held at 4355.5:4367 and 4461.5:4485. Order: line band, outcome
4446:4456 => 0.5 angstrom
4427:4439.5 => -0.1 angstrom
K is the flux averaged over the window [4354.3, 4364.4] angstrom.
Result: 56.3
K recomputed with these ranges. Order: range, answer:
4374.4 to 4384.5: 52.1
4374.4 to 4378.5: 57.3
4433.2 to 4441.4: 63.1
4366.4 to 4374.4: 57.2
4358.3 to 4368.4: 55.5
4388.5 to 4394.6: 53.2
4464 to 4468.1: 69.3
